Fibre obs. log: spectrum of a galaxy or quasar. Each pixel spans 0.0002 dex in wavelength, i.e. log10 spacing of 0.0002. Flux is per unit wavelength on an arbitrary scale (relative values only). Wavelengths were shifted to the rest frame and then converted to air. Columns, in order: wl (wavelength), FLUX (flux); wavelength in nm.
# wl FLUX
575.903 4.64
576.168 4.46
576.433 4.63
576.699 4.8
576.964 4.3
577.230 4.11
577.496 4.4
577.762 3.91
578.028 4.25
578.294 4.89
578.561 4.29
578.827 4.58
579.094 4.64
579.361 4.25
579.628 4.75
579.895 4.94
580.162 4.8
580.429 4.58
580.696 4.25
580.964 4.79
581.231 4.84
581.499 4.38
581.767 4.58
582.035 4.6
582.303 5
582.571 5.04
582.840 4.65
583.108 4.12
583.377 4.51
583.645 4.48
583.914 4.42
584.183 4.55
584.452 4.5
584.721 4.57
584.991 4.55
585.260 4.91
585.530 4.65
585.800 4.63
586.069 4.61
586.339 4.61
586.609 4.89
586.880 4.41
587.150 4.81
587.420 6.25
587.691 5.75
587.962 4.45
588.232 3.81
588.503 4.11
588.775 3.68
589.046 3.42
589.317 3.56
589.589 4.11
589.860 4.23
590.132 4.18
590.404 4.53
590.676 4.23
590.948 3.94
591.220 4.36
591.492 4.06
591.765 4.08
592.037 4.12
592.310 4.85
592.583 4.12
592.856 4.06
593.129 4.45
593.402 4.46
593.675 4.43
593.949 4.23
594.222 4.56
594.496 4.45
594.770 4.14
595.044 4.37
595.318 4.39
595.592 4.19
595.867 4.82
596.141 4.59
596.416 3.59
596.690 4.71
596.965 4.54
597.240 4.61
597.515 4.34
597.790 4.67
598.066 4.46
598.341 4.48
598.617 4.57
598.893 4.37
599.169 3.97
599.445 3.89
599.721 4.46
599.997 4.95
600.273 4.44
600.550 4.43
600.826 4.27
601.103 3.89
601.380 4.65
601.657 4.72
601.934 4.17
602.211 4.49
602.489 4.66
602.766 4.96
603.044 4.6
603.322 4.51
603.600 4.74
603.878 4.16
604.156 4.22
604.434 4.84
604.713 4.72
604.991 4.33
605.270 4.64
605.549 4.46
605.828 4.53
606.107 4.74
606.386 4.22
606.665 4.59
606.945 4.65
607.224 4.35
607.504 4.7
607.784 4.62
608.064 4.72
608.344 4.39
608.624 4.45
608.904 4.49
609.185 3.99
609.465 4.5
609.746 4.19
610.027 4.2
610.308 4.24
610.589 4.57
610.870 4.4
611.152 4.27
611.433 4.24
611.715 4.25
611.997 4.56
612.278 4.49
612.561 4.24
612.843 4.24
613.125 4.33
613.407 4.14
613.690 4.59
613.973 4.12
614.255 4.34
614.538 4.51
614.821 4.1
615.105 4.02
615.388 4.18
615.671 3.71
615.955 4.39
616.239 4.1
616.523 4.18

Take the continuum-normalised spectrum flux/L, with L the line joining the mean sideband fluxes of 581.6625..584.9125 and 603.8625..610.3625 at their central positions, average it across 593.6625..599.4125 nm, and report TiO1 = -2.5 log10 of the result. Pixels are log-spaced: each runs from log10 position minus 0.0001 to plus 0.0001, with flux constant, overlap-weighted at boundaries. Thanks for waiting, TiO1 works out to 0.03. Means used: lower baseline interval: 4.58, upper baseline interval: 4.46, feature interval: 4.39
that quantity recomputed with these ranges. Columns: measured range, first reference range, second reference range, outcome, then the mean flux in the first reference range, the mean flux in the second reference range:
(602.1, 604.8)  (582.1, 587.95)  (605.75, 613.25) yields -0.02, 4.75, 4.41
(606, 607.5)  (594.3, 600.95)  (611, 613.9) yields -0.04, 4.41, 4.33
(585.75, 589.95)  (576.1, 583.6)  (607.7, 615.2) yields 0.01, 4.55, 4.34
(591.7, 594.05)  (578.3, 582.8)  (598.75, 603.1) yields 0.05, 4.65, 4.43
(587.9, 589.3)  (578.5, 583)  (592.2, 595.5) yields 0.17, 4.65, 4.37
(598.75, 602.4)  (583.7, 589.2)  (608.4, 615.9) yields 0.01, 4.57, 4.29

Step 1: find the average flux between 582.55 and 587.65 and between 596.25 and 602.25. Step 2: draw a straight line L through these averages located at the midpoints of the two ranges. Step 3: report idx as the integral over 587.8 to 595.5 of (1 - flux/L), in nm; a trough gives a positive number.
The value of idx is 0.61 nm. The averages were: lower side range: 4.7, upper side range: 4.39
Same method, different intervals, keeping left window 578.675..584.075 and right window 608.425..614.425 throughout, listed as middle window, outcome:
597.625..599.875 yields 0.04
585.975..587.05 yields -0.02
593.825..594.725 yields 0.02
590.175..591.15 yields 0.06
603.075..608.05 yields -0.18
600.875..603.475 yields -0.06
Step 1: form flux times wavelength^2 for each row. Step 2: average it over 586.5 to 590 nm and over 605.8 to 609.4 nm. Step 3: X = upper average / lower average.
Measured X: 1.09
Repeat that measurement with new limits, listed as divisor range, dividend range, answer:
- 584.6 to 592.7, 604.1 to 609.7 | 1.09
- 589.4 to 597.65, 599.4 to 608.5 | 1.08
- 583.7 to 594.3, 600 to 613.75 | 1.07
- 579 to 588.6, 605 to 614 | 1.03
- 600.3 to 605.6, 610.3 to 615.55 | 0.99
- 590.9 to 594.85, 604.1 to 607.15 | 1.10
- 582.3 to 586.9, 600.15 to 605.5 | 1.04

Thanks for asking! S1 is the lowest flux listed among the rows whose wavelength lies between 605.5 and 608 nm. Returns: 4.22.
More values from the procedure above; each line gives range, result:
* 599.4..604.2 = 3.89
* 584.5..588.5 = 3.81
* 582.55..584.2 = 4.12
